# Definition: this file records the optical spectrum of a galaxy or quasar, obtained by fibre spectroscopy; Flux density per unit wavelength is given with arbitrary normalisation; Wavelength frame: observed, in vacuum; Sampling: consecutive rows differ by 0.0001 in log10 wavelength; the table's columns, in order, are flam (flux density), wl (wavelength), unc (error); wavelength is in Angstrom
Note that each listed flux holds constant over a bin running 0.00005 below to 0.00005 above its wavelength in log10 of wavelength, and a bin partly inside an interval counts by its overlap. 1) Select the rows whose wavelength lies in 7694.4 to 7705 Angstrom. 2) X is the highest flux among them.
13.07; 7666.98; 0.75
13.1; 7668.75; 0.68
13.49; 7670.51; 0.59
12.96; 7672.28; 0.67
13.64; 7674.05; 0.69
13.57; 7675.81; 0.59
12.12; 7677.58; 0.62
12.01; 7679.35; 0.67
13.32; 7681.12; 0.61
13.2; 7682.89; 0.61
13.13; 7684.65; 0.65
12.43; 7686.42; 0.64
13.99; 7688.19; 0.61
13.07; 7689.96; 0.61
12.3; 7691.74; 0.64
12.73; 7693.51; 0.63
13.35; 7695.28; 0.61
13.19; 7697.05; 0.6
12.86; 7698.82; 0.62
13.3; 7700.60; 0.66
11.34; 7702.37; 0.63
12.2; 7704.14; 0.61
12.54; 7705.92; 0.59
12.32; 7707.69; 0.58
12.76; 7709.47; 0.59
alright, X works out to 13.35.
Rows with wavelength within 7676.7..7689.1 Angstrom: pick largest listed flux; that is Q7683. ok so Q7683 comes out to 13.99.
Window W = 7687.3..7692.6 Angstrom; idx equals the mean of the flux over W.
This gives 13.1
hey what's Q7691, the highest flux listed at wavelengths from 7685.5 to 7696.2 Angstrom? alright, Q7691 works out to 13.99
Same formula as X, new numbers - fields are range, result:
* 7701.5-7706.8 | 12.54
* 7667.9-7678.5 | 13.64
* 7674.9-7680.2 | 13.57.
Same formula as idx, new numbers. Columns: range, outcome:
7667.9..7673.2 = 13.2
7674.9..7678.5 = 12.9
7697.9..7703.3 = 12.5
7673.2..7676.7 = 13.6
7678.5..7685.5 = 12.9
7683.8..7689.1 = 13.2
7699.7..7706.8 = 12.3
